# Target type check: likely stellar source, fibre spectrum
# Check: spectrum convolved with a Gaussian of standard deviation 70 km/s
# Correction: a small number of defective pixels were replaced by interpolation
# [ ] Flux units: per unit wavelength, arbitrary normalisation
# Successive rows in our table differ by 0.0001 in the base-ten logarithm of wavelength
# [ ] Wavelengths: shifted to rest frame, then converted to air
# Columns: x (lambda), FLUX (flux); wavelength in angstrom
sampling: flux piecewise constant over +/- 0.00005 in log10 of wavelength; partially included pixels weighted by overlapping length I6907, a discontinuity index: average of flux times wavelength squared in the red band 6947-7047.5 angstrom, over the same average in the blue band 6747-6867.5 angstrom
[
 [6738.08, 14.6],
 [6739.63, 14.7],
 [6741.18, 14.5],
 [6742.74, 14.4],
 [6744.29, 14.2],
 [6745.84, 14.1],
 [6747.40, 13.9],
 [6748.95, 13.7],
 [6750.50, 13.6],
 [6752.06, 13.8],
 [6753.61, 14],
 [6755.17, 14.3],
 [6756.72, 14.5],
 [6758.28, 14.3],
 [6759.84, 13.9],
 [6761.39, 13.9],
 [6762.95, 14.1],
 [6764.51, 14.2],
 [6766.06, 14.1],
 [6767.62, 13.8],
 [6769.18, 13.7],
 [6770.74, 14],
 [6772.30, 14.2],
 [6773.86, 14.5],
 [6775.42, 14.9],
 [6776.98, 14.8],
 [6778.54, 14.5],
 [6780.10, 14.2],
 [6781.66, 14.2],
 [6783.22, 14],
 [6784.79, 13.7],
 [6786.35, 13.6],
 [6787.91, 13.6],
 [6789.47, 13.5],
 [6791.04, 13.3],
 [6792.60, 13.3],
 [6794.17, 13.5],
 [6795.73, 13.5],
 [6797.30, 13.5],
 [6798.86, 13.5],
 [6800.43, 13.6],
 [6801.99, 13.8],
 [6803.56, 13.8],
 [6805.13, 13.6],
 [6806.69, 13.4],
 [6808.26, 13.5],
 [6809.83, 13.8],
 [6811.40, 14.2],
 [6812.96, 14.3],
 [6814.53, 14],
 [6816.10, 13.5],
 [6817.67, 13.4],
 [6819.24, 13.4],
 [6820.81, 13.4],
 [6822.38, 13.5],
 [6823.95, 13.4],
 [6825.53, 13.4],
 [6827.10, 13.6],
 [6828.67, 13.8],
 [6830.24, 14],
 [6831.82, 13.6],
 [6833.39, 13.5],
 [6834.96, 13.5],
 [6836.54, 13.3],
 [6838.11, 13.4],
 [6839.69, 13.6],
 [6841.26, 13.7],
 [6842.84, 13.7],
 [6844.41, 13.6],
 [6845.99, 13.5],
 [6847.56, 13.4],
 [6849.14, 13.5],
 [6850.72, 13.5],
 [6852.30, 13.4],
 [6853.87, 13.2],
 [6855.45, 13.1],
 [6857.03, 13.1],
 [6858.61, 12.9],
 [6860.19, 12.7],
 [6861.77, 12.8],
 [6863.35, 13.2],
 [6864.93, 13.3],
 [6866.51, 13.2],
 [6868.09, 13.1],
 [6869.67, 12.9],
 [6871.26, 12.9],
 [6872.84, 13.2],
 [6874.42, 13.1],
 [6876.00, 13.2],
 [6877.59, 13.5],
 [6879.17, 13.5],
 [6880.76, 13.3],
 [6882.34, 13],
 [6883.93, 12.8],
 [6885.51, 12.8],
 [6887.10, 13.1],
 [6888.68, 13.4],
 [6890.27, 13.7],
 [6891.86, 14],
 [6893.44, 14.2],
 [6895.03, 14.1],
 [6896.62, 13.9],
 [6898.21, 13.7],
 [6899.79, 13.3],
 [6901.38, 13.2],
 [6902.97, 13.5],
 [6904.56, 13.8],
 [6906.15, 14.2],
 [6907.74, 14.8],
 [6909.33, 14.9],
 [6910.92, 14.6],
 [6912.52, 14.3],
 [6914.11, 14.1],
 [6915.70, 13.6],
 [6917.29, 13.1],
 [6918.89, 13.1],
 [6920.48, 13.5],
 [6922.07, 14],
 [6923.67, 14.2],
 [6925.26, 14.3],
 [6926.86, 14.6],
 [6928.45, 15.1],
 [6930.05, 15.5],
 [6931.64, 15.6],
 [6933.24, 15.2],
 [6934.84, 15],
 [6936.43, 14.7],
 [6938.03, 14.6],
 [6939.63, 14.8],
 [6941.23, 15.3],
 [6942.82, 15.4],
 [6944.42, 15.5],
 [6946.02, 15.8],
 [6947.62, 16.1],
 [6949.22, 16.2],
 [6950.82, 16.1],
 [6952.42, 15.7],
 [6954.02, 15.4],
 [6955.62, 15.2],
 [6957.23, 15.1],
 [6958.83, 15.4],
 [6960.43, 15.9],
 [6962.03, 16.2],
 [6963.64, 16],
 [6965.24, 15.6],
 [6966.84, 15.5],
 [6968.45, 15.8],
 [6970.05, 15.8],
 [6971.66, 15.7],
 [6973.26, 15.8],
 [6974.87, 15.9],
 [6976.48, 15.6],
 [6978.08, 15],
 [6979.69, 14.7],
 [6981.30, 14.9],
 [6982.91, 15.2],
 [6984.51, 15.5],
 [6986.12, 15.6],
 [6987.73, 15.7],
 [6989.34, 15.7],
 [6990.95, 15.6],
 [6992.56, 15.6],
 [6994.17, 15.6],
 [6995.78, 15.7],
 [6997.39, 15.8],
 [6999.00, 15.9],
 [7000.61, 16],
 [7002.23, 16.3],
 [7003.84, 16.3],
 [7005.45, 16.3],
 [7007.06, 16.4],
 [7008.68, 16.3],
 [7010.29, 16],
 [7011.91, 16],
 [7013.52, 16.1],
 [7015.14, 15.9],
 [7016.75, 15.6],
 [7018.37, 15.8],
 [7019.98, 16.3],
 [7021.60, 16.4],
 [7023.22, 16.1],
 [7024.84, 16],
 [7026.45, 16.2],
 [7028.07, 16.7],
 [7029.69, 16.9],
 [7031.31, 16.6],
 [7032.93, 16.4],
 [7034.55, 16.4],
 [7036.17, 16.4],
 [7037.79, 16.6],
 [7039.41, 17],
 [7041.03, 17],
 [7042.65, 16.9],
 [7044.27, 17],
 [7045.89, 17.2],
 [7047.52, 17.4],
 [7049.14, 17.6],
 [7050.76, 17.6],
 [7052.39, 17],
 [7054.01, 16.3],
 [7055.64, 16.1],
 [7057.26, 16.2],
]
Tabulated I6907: 1.23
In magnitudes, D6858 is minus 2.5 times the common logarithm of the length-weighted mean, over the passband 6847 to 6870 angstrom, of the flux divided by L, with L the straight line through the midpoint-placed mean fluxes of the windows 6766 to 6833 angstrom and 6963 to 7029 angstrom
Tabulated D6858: 0.10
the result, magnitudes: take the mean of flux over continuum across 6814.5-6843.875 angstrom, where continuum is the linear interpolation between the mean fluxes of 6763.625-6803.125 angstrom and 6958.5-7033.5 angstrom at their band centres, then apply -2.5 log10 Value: 0.06 mag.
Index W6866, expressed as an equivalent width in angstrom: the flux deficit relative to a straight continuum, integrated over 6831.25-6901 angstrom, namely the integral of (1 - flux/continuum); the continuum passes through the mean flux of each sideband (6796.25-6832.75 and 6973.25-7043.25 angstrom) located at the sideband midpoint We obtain 4.5 angstrom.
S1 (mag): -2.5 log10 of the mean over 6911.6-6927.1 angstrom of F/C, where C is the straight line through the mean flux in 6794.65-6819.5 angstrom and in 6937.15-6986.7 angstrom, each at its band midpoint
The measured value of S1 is 0.088 mag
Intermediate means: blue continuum 13.7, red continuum 15.5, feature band 13.9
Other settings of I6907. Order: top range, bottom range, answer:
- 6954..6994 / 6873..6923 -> 1.16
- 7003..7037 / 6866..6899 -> 1.26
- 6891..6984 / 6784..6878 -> 1.14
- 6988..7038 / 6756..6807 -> 1.24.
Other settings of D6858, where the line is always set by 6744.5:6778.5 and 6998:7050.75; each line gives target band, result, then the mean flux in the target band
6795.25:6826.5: 0.07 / 13.6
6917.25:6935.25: 0.08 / 14.5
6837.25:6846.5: 0.10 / 13.6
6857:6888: 0.16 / 13.1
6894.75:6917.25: 0.11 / 14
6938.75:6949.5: 0.01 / 15.6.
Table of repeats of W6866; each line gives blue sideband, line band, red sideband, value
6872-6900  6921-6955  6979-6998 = -1.7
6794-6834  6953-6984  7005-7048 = 0.3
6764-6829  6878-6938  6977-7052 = 4.1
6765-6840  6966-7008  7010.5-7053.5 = 0.9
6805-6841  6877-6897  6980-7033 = 1.3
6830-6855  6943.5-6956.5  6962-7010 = -0.5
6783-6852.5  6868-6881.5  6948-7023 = 1.1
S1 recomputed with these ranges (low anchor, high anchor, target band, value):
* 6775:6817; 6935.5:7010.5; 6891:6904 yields 0.08 mag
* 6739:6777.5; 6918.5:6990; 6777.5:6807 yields 0.05 mag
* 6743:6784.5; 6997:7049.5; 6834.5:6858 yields 0.11 mag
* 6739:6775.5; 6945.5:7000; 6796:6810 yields 0.07 mag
